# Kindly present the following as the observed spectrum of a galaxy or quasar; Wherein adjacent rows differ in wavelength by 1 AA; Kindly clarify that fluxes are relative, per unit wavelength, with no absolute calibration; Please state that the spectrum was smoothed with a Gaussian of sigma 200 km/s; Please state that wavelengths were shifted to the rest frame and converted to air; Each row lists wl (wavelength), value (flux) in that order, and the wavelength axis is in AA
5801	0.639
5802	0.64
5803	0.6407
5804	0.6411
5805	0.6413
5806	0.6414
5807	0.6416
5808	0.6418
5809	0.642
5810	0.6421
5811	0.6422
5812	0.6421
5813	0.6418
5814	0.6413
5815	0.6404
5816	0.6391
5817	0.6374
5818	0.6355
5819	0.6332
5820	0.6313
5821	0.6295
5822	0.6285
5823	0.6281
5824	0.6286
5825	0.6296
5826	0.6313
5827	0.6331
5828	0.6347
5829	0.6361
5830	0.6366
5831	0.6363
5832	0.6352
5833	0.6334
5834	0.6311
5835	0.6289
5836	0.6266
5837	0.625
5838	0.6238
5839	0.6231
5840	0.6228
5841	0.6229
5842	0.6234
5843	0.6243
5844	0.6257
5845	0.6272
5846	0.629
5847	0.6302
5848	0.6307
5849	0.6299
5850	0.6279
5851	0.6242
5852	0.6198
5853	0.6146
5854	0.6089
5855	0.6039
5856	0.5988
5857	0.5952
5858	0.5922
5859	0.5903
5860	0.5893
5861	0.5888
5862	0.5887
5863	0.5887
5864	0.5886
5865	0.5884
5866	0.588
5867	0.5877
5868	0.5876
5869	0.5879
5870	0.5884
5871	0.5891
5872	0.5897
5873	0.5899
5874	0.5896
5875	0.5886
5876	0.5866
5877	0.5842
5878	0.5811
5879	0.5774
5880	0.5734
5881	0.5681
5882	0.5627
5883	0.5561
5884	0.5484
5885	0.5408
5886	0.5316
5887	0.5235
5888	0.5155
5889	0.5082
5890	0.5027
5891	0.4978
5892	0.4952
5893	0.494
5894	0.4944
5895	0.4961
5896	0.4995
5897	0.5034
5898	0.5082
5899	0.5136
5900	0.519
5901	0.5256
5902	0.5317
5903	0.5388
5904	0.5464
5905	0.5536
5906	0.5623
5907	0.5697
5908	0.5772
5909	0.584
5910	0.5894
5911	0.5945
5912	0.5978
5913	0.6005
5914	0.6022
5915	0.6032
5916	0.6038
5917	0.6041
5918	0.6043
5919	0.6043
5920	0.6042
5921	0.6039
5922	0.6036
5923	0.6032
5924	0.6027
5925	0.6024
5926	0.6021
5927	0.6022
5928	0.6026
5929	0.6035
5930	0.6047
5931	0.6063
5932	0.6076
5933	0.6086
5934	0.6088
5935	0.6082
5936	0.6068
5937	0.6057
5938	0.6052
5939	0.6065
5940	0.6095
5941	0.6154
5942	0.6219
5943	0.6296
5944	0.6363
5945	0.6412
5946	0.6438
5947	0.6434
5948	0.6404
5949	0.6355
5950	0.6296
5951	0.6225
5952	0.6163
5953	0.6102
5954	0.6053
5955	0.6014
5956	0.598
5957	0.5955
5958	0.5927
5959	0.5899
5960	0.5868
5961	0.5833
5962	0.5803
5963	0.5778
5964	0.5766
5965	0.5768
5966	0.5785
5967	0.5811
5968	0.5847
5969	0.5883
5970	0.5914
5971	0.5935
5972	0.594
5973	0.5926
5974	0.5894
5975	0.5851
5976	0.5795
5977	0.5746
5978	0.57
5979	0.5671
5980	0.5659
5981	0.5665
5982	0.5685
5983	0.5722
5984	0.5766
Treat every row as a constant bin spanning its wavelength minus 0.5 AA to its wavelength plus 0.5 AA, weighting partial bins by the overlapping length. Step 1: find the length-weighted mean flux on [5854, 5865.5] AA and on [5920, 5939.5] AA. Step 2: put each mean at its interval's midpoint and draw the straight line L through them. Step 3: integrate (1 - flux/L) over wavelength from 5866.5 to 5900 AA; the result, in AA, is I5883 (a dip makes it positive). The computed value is 2.8 AA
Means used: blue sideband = 0.593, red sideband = 0.605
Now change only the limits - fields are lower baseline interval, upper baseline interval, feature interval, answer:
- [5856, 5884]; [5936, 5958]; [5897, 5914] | 1.2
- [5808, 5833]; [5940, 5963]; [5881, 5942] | 5.0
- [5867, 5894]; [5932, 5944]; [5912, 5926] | -0.2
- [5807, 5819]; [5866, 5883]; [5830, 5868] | -0.5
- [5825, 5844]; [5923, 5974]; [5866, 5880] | 0.8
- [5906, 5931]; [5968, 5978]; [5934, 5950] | -0.8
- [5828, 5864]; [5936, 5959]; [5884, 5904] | 3.3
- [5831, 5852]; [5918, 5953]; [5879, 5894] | 2.2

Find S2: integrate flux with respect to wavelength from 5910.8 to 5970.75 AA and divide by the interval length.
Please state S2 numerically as 0.605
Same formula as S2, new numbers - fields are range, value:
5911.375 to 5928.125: 0.603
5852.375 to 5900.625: 0.561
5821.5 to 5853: 0.628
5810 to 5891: 0.604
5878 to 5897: 0.528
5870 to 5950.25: 0.578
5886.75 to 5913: 0.534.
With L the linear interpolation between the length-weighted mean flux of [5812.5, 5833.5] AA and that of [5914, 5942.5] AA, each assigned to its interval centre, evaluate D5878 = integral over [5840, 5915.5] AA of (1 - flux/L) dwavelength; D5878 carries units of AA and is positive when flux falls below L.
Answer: 5.6 AA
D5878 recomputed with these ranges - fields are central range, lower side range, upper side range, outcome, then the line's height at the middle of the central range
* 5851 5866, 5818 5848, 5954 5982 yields 0.6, 0.621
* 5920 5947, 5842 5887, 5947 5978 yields -0.8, 0.595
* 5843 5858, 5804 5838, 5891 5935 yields -0.1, 0.615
